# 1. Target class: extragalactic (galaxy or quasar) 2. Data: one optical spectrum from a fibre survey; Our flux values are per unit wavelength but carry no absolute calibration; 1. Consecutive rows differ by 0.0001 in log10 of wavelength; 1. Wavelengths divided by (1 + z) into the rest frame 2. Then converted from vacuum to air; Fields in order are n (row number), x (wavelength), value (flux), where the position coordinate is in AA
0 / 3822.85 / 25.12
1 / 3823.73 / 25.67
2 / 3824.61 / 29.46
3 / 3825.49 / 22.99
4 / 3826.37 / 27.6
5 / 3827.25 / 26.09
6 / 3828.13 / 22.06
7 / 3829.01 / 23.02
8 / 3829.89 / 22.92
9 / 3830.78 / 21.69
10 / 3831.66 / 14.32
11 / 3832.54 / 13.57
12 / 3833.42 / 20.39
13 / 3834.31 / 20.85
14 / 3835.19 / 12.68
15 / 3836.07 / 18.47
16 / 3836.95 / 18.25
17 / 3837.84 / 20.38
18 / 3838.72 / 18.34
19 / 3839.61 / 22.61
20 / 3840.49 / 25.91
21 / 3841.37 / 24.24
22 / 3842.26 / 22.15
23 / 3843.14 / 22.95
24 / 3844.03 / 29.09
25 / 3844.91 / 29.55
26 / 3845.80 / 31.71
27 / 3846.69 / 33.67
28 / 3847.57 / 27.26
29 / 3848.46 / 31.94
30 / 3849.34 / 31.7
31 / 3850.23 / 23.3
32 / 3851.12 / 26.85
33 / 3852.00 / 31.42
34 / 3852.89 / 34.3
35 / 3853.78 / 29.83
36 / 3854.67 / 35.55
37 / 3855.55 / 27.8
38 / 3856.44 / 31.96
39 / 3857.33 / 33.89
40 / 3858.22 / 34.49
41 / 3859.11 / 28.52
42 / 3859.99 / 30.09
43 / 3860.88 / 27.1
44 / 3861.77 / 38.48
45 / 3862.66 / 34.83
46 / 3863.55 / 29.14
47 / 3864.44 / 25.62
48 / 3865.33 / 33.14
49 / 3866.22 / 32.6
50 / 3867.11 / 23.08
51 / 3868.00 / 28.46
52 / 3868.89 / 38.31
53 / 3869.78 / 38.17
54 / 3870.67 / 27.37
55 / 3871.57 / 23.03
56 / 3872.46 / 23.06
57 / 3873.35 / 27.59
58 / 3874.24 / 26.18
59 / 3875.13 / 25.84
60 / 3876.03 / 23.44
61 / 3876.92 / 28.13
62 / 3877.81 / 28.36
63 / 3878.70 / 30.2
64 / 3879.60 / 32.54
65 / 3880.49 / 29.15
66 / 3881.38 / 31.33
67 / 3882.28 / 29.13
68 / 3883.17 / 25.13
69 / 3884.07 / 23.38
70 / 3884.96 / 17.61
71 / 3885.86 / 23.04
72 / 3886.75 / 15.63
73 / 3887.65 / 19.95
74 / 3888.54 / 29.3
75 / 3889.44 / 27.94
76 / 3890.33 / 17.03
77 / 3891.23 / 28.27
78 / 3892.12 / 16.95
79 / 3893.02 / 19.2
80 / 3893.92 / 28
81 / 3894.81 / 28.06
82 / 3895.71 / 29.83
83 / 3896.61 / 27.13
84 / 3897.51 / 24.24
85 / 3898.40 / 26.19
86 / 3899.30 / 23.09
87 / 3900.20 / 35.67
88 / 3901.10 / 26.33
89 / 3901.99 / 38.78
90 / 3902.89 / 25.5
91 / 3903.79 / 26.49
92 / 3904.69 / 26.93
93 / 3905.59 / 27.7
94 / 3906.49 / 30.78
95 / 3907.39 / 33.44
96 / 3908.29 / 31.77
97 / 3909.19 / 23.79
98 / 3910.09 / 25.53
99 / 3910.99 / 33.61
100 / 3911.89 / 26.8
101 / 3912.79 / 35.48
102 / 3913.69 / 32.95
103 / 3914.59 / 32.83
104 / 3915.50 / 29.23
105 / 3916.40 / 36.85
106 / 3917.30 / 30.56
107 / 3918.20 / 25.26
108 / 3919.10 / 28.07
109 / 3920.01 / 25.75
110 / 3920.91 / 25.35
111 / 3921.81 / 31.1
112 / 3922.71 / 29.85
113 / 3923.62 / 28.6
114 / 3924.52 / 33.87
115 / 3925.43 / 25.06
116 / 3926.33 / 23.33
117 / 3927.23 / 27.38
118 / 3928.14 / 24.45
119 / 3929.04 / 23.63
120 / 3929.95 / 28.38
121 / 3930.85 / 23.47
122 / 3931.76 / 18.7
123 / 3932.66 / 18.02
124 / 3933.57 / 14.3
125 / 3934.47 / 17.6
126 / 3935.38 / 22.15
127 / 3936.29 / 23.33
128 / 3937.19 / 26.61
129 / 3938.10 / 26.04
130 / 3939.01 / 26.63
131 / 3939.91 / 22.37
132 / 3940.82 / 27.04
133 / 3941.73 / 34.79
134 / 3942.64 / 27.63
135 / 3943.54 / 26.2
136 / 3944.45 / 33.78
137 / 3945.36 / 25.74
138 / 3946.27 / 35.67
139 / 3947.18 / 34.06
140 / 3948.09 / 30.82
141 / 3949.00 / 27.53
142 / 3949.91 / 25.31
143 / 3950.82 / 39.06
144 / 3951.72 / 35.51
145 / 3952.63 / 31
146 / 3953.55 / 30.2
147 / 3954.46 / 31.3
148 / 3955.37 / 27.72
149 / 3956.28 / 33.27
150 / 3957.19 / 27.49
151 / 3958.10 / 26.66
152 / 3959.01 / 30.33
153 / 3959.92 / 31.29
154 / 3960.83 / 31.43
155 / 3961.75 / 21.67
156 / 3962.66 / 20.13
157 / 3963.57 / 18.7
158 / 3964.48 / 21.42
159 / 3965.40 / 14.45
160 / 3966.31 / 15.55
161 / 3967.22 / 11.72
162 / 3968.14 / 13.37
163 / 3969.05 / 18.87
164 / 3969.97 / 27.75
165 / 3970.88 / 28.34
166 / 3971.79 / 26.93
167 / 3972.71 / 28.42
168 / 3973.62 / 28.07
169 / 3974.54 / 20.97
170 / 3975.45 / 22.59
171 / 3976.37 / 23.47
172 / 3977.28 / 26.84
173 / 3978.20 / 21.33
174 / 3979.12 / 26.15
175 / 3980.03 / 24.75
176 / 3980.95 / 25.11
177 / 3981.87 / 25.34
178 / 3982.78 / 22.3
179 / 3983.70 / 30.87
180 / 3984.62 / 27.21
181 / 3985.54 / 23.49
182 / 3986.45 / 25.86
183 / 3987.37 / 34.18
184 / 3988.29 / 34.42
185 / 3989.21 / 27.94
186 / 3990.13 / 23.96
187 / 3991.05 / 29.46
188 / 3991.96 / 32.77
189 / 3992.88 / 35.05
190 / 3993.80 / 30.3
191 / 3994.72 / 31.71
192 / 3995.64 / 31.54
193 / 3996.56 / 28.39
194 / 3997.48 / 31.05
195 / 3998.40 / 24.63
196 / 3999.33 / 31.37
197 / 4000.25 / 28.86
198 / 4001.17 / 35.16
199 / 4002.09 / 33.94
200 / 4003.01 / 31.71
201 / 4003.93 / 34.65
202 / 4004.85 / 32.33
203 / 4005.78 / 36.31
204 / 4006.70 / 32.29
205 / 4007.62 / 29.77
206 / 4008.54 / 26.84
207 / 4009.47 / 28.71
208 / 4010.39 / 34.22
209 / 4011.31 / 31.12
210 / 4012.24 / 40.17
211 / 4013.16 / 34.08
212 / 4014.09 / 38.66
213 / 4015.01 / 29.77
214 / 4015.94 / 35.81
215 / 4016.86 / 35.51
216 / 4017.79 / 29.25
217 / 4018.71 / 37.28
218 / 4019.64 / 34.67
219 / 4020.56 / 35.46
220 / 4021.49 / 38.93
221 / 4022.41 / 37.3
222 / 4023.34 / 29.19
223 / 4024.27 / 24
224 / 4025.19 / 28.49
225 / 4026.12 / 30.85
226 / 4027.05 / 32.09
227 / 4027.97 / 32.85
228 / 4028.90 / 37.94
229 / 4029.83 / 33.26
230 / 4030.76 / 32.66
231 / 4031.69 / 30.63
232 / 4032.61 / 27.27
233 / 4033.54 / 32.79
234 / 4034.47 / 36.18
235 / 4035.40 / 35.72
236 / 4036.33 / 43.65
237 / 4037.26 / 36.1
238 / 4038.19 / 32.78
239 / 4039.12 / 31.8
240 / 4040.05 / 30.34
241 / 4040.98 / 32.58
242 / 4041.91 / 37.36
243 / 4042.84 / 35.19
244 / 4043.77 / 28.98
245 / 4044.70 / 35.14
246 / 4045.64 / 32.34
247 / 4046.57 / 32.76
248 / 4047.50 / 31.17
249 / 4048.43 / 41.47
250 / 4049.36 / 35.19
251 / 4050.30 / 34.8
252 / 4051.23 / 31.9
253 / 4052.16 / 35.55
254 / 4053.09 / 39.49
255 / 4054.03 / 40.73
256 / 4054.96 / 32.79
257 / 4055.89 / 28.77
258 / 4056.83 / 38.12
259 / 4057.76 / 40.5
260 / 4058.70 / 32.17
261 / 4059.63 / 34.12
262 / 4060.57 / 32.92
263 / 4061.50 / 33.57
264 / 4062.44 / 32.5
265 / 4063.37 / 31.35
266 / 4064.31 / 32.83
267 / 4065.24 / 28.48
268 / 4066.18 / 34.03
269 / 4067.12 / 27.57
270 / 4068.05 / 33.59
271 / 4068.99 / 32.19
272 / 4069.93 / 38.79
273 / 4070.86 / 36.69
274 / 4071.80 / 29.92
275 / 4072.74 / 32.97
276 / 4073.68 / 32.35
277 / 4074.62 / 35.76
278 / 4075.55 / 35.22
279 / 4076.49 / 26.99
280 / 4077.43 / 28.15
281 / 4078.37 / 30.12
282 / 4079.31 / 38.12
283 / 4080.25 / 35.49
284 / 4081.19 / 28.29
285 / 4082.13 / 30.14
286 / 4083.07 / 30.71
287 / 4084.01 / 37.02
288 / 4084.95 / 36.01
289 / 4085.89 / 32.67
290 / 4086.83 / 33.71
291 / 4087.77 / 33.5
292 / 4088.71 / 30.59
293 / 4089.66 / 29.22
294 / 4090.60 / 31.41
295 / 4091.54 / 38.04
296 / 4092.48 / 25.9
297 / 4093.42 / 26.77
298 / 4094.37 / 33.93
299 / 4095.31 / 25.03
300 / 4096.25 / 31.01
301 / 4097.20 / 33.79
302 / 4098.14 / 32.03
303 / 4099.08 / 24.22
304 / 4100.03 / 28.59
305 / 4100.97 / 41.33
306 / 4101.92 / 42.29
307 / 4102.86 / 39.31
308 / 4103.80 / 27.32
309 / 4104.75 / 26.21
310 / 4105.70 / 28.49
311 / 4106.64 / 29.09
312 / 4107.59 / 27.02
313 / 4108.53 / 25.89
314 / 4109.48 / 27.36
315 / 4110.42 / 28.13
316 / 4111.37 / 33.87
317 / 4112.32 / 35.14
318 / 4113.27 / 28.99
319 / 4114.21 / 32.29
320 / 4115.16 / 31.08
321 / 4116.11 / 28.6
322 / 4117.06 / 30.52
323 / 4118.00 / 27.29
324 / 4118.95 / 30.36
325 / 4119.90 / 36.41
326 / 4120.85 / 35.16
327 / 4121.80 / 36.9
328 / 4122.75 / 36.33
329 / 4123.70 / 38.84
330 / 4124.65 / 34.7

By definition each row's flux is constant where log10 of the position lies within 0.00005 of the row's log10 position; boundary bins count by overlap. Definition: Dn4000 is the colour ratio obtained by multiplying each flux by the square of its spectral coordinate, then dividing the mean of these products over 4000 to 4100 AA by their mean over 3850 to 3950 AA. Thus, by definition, 1.28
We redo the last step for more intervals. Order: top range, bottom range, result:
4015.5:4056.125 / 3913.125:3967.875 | 1.33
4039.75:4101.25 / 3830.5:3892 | 1.37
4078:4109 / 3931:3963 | 1.24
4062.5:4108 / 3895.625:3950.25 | 1.25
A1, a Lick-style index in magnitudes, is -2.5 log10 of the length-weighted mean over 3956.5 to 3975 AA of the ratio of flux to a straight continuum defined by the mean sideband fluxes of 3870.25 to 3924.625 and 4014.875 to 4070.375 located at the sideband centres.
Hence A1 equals 0.29 mag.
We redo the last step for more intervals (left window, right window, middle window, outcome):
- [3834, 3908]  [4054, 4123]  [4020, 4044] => -0.081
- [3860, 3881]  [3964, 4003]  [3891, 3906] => 0.064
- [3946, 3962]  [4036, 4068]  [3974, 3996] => 0.160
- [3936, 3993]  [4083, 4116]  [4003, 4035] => -0.154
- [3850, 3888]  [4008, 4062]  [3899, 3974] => 0.133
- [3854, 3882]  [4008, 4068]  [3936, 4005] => 0.167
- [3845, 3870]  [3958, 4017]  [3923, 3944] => 0.179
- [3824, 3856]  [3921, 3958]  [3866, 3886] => -0.074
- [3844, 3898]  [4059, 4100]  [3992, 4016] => -0.055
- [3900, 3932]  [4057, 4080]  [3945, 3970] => 0.136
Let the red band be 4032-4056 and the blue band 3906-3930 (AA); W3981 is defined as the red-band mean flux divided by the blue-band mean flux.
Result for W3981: 1.2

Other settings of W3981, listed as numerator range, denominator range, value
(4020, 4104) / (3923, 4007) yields 1.22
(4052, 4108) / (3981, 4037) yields 1.02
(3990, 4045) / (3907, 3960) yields 1.16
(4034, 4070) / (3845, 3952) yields 1.22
